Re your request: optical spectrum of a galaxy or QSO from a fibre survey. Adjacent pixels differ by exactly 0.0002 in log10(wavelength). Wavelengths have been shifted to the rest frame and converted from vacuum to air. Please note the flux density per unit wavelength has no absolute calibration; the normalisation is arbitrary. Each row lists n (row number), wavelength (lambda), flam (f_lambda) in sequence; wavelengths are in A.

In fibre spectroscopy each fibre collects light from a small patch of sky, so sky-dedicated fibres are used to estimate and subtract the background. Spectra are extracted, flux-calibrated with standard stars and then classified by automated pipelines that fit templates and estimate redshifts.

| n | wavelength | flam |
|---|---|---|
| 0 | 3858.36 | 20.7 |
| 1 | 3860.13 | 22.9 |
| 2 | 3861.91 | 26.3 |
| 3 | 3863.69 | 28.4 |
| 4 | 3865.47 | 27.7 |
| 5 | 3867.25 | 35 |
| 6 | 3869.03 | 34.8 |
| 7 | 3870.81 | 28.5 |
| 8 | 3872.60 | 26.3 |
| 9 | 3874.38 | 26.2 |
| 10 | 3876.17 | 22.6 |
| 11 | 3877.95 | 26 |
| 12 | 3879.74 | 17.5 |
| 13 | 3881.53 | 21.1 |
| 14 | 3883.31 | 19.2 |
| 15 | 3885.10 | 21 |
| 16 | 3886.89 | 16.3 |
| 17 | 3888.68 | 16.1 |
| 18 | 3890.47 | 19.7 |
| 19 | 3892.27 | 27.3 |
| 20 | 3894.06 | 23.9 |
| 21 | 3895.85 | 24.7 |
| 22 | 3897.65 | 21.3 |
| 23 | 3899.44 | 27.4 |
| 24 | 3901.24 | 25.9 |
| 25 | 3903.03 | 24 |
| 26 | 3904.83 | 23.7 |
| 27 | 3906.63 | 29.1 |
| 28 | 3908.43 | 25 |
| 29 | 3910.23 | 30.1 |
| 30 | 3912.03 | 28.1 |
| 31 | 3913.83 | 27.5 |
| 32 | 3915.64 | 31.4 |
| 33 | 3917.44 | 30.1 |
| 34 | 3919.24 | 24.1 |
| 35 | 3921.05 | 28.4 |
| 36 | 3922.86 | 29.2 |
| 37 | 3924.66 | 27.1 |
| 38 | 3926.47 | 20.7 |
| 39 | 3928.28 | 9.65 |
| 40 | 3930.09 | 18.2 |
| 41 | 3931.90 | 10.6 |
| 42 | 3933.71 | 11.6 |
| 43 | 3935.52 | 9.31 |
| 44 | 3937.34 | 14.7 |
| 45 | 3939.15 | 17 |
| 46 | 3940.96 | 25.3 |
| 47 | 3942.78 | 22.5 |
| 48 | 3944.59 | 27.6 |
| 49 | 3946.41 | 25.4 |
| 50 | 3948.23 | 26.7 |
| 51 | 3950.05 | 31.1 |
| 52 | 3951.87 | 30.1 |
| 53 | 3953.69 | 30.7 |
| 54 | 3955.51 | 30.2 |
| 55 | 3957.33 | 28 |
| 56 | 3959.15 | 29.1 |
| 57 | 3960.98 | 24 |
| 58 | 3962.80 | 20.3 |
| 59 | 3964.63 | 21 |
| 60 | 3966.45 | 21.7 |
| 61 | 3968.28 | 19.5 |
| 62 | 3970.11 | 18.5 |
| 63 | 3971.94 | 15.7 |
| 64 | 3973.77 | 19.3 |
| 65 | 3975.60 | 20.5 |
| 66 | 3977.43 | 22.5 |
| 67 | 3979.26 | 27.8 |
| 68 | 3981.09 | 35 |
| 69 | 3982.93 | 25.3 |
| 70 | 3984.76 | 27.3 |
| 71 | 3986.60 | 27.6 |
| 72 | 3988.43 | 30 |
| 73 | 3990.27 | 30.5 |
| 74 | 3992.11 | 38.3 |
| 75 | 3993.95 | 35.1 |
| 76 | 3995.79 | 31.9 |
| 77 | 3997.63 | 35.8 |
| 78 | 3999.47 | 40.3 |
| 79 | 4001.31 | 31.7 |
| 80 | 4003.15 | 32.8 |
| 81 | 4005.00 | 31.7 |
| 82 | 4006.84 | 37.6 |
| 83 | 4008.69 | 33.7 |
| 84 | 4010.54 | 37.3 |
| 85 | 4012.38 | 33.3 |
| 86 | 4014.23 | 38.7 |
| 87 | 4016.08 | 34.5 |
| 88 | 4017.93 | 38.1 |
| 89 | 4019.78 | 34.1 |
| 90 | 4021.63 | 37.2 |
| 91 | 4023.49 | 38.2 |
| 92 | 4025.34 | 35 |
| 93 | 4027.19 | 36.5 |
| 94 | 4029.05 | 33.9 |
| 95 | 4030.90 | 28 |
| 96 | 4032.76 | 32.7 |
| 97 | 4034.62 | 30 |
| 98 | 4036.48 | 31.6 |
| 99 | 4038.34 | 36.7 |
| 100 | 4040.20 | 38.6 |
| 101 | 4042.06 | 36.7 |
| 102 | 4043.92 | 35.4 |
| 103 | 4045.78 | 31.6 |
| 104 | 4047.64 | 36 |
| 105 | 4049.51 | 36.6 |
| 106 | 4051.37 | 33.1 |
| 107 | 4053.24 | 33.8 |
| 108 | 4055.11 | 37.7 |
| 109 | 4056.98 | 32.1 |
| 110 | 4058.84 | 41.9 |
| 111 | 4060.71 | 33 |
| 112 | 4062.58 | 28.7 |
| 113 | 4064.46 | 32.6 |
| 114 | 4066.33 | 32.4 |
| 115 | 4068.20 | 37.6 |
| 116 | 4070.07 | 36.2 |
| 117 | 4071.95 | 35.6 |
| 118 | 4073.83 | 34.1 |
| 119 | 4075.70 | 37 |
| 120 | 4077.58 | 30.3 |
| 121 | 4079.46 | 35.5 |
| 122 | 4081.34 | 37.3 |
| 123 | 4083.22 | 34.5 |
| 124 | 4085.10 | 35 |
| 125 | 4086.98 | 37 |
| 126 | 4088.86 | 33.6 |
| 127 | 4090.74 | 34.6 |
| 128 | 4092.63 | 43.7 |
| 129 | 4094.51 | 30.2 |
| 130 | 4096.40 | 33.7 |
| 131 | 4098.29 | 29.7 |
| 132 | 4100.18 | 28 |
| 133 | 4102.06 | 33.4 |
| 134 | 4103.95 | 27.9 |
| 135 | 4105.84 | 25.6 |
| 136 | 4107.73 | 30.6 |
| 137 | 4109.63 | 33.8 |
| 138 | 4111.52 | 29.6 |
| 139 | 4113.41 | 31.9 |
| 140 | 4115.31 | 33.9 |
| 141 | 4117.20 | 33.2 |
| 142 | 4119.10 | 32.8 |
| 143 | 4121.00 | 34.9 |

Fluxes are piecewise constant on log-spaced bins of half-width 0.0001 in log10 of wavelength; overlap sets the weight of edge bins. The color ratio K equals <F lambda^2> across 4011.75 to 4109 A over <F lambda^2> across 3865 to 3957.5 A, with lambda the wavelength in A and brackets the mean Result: 1.5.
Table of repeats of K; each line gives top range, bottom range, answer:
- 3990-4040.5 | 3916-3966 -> 1.56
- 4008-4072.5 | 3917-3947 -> 1.80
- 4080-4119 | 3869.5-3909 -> 1.56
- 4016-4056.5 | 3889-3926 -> 1.42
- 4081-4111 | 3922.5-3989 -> 1.54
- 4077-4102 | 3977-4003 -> 1.13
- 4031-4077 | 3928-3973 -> 1.67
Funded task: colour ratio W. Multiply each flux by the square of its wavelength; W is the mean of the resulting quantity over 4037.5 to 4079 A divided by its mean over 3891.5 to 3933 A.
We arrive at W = 1.5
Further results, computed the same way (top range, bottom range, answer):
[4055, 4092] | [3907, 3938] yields 1.69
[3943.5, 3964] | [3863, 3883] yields 1.08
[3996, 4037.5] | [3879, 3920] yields 1.52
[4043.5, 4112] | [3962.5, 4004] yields 1.29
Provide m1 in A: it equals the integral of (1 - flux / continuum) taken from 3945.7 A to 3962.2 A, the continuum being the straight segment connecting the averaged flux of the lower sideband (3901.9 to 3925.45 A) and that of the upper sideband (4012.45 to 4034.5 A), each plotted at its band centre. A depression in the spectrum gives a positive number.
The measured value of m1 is 1.1 A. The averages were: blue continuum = 27.5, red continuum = 34.9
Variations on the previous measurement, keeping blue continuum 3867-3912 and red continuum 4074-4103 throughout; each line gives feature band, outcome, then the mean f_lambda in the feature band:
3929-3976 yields 9.8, 21.8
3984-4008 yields -2.8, 33.2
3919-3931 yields 1.7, 22.4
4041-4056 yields -1.3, 35.1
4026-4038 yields -0.4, 32.4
